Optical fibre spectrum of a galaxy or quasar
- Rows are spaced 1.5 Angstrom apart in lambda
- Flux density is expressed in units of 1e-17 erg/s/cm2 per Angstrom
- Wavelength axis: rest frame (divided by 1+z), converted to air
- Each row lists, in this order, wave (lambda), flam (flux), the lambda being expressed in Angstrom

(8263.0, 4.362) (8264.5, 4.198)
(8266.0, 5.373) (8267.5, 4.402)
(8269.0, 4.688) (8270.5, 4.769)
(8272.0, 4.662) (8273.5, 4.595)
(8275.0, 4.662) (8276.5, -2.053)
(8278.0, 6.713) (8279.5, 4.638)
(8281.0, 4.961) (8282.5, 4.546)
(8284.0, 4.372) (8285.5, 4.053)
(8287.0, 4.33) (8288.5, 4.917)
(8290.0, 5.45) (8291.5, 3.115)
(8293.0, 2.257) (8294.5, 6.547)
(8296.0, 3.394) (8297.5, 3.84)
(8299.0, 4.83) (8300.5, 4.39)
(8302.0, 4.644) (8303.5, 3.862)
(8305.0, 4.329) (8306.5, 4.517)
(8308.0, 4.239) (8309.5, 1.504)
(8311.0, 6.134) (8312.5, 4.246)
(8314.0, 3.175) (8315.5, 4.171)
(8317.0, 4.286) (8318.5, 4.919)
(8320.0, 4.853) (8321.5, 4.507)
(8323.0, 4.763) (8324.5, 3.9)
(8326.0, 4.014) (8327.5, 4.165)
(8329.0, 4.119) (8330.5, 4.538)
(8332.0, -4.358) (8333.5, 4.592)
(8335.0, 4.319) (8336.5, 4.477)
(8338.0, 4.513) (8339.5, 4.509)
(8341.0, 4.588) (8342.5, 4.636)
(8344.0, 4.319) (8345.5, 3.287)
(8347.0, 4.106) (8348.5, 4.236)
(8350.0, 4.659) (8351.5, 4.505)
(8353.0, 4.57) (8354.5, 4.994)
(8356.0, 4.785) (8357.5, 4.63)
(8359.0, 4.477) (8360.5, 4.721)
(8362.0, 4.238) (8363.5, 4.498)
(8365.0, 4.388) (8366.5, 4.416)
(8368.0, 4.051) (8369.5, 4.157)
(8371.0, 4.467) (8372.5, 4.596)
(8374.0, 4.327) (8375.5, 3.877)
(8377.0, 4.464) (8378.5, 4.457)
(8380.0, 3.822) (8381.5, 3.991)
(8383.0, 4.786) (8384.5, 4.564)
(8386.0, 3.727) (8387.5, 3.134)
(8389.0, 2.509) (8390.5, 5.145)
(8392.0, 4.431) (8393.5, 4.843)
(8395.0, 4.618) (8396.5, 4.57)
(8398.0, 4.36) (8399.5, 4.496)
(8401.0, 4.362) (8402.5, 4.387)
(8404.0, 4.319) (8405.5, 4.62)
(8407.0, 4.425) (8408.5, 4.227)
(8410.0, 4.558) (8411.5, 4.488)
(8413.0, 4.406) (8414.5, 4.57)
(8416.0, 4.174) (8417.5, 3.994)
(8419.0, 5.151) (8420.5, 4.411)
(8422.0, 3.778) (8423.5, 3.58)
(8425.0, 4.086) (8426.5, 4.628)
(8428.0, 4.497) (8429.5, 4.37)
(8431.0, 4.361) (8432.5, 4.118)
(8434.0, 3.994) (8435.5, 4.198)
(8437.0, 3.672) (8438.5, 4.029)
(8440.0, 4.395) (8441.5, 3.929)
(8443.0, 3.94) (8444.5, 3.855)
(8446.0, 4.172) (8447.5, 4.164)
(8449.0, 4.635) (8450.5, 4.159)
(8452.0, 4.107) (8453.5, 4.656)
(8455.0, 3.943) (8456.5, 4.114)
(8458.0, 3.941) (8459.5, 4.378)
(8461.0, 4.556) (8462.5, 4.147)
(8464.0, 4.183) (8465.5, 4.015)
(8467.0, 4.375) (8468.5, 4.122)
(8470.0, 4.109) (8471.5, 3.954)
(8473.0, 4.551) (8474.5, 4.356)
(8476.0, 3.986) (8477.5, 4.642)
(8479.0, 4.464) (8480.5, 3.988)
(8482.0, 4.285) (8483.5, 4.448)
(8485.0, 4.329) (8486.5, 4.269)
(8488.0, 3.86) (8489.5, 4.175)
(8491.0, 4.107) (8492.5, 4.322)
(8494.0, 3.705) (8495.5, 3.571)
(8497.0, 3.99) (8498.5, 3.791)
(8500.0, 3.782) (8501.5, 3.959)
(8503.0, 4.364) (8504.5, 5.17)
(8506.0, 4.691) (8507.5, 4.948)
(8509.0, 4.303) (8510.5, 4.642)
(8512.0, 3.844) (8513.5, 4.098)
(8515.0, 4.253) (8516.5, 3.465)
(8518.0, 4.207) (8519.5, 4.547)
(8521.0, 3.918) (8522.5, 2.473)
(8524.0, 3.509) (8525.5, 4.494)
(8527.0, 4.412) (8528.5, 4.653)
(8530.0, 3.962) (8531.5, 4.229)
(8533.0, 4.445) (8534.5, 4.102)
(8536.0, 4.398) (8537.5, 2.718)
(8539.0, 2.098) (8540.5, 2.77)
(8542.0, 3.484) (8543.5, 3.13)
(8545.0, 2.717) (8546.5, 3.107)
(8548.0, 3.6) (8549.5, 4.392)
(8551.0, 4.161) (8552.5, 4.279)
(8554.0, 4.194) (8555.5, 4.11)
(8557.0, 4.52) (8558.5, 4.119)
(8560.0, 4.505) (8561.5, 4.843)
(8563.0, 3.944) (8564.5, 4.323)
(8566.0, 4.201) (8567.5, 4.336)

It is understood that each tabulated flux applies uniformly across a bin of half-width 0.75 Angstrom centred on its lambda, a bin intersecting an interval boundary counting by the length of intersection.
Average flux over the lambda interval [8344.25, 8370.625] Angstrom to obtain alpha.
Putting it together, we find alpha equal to 4.39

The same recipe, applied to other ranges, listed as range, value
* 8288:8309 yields 4.27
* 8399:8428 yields 4.35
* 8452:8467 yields 4.22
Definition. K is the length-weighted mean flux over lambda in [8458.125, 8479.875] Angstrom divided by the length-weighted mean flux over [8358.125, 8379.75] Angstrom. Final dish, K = 1.0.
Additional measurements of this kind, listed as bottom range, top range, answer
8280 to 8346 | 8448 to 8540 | 1.00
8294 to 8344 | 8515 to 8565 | 0.95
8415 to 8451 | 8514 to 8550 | 0.89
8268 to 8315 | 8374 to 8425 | 1.02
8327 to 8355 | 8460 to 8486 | 1.09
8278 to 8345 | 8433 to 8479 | 1.00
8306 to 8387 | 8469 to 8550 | 0.96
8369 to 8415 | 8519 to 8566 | 0.90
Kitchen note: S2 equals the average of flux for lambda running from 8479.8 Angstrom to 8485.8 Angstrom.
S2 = 4.26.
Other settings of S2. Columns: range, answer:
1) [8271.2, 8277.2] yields 3.02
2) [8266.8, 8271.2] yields 4.62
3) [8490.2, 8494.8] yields 4.04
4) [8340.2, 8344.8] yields 4.5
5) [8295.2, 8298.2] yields 3.66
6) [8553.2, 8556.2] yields 4.15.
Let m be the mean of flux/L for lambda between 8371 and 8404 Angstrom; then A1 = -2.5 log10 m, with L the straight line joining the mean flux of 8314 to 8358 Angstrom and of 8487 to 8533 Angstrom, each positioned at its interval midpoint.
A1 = -0.04 mag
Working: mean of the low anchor 4.11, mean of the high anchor 4.12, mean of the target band 4.27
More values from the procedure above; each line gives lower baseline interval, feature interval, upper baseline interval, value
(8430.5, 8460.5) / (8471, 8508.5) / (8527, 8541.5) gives -0.08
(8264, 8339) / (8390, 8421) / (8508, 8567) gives -0.12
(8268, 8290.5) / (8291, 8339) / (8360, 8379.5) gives 0.10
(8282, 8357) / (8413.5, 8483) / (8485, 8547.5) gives -0.06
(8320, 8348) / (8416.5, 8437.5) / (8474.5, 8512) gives -0.03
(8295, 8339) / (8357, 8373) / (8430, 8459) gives -0.10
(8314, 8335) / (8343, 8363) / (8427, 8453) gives -0.16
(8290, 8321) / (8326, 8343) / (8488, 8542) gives 0.14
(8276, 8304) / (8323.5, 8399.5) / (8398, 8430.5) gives 0.03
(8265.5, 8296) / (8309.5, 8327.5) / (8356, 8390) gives -0.01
